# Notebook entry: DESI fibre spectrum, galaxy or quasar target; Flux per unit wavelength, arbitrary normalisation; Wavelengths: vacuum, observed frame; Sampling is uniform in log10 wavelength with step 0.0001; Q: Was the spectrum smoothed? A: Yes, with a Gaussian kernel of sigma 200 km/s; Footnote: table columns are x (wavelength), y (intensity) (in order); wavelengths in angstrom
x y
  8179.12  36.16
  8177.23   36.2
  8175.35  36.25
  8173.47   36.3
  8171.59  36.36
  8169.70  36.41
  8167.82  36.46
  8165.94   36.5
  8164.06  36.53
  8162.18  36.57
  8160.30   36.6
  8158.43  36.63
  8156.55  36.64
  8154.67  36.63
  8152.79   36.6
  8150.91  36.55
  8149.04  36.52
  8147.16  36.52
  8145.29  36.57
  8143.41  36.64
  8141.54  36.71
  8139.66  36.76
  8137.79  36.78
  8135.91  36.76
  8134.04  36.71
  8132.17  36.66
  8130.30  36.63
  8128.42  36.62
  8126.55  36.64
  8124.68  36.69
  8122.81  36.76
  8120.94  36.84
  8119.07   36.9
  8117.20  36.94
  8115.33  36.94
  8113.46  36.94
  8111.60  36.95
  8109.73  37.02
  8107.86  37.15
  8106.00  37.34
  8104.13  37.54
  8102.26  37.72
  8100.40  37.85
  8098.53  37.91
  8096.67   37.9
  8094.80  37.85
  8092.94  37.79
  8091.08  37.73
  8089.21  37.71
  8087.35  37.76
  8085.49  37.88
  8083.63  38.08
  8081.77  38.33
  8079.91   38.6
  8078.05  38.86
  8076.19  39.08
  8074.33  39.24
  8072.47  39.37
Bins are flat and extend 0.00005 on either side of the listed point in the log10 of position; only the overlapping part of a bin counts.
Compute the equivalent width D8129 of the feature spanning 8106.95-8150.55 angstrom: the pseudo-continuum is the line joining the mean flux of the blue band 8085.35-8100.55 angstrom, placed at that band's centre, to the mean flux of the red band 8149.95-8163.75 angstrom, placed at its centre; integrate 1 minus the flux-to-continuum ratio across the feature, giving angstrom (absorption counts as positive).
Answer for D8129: 0.4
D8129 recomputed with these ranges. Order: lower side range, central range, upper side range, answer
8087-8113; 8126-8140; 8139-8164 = 0.1 angstrom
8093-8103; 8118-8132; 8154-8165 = 0.2 angstrom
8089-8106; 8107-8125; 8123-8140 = 0.1 angstrom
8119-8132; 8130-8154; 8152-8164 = 0.0 angstrom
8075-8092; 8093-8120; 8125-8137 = 0.1 angstrom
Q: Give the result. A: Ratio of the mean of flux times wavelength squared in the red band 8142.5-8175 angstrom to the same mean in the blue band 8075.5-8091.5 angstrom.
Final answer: 1.0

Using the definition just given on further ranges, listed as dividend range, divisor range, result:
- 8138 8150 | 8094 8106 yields 0.98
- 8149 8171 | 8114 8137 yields 1.00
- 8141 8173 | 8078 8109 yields 0.98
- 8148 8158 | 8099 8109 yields 0.99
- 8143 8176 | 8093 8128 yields 0.99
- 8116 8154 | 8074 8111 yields 0.98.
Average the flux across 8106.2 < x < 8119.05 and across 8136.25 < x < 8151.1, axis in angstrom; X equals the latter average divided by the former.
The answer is 0.99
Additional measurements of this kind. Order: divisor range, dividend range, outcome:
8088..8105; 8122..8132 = 0.97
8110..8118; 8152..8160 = 0.99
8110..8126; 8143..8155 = 0.99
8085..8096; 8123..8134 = 0.97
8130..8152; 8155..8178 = 0.99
